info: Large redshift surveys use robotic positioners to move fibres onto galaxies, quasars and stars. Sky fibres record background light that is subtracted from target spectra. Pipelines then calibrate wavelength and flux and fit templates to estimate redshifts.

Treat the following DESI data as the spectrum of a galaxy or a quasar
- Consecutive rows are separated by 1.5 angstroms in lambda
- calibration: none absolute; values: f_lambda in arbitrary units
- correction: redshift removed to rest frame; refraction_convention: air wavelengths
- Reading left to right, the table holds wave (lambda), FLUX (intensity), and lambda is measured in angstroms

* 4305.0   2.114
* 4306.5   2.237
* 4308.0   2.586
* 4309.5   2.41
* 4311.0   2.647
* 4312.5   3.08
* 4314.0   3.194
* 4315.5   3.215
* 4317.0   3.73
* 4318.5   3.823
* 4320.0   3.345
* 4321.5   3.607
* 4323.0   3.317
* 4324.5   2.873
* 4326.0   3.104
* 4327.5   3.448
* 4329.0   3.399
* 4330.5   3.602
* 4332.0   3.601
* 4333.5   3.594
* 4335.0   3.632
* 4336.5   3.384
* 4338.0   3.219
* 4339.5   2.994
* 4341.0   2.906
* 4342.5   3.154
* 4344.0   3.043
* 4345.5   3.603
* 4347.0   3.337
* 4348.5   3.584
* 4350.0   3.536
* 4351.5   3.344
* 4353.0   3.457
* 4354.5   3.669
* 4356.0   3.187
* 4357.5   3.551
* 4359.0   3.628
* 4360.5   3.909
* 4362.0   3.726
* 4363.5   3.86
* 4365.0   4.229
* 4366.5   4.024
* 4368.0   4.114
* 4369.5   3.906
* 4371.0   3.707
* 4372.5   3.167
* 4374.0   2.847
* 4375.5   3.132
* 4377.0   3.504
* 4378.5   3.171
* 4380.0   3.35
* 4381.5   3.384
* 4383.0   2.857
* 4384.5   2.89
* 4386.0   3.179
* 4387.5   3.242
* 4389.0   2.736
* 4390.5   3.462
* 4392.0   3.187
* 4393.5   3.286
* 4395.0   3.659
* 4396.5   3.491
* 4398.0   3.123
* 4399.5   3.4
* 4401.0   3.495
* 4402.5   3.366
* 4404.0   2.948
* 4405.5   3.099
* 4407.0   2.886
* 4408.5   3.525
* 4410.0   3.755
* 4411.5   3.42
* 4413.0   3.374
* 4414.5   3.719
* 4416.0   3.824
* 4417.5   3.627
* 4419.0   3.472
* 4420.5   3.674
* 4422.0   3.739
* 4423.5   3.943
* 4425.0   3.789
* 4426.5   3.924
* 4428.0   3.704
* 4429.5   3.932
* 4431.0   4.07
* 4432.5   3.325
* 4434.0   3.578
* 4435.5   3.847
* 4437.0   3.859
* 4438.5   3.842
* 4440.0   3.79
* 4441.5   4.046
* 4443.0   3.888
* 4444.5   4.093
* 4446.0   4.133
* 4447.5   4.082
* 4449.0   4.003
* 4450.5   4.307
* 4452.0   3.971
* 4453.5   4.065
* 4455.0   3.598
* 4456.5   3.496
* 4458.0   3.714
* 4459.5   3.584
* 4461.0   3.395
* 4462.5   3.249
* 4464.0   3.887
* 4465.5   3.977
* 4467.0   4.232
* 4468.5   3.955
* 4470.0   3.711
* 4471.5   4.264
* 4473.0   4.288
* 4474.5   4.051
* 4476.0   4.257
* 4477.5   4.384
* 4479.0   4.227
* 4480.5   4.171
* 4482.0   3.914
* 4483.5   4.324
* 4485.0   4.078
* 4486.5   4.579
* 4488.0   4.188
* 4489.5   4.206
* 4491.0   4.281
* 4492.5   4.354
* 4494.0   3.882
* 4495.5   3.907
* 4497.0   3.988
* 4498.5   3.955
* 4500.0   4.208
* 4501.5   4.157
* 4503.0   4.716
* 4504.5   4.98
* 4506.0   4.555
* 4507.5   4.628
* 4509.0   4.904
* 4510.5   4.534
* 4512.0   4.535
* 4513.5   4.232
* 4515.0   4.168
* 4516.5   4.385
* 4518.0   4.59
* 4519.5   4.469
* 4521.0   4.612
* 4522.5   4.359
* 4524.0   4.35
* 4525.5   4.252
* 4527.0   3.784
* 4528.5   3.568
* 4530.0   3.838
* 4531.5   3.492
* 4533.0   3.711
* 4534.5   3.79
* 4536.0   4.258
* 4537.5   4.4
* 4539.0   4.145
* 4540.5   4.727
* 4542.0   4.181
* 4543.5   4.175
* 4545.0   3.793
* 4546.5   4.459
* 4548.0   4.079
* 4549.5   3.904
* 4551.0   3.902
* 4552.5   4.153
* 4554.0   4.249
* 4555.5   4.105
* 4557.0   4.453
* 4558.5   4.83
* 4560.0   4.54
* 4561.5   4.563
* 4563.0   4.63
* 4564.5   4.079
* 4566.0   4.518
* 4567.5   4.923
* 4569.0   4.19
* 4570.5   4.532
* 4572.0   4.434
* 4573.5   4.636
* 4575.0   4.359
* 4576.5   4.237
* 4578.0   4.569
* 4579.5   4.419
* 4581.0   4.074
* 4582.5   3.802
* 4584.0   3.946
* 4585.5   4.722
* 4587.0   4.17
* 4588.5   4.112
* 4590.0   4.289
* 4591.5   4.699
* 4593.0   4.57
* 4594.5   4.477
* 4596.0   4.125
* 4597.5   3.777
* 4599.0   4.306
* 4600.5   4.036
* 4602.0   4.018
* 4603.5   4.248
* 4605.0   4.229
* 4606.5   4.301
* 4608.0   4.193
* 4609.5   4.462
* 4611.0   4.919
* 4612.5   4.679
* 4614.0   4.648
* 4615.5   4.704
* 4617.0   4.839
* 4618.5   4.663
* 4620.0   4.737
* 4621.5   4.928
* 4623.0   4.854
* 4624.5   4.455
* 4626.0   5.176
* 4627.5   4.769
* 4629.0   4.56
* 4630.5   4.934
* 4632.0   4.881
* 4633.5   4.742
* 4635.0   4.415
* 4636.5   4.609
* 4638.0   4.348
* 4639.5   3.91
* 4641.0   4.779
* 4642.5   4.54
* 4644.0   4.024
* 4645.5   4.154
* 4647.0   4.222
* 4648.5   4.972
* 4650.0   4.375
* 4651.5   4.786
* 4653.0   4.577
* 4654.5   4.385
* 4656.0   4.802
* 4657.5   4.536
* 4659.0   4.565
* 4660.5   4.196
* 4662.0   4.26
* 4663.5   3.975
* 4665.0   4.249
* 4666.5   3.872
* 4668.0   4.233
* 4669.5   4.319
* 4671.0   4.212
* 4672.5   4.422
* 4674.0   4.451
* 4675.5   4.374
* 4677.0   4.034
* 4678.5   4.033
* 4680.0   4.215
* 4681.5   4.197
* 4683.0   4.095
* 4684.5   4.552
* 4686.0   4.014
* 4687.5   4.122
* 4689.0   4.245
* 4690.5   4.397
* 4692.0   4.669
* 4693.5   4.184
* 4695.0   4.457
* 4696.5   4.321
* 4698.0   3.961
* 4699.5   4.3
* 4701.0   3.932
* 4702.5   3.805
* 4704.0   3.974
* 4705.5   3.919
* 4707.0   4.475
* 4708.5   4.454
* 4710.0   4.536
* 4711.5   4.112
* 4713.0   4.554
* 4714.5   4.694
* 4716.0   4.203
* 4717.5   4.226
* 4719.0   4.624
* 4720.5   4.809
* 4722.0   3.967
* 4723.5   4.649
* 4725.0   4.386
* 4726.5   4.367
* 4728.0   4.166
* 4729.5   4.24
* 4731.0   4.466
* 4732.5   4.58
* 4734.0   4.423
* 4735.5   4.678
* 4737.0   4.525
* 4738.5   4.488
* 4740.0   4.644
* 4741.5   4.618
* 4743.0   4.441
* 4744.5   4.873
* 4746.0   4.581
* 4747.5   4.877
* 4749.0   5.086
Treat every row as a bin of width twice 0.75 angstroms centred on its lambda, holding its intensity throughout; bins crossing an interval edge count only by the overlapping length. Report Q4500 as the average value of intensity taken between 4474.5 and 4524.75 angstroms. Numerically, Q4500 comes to 4.33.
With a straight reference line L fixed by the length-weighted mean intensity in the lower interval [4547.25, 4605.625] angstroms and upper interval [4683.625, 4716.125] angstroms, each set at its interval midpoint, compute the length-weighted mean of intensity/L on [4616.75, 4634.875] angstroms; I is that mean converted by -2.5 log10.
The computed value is -0.12 mag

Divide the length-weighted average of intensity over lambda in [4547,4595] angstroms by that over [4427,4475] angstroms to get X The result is 1.12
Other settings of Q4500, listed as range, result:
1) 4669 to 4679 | 4.27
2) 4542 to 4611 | 4.3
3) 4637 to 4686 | 4.33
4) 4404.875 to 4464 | 3.73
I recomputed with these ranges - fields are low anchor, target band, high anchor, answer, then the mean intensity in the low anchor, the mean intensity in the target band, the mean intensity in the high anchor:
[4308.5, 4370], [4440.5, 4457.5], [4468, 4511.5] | 0.02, 3.43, 3.96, 4.27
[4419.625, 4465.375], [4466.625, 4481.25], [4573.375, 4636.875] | -0.06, 3.82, 4.15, 4.47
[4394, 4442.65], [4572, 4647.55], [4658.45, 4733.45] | -0.10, 3.6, 4.45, 4.28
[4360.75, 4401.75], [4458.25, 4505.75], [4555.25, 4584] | -0.04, 3.42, 4.11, 4.41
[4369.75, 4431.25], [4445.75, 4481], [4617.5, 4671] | -0.07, 3.41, 3.95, 4.51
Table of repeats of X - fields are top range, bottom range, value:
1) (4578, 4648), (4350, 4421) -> 1.29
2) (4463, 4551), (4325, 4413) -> 1.24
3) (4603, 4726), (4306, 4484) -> 1.24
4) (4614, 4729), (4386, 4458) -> 1.21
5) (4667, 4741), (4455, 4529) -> 1.04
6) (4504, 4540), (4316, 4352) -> 1.26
